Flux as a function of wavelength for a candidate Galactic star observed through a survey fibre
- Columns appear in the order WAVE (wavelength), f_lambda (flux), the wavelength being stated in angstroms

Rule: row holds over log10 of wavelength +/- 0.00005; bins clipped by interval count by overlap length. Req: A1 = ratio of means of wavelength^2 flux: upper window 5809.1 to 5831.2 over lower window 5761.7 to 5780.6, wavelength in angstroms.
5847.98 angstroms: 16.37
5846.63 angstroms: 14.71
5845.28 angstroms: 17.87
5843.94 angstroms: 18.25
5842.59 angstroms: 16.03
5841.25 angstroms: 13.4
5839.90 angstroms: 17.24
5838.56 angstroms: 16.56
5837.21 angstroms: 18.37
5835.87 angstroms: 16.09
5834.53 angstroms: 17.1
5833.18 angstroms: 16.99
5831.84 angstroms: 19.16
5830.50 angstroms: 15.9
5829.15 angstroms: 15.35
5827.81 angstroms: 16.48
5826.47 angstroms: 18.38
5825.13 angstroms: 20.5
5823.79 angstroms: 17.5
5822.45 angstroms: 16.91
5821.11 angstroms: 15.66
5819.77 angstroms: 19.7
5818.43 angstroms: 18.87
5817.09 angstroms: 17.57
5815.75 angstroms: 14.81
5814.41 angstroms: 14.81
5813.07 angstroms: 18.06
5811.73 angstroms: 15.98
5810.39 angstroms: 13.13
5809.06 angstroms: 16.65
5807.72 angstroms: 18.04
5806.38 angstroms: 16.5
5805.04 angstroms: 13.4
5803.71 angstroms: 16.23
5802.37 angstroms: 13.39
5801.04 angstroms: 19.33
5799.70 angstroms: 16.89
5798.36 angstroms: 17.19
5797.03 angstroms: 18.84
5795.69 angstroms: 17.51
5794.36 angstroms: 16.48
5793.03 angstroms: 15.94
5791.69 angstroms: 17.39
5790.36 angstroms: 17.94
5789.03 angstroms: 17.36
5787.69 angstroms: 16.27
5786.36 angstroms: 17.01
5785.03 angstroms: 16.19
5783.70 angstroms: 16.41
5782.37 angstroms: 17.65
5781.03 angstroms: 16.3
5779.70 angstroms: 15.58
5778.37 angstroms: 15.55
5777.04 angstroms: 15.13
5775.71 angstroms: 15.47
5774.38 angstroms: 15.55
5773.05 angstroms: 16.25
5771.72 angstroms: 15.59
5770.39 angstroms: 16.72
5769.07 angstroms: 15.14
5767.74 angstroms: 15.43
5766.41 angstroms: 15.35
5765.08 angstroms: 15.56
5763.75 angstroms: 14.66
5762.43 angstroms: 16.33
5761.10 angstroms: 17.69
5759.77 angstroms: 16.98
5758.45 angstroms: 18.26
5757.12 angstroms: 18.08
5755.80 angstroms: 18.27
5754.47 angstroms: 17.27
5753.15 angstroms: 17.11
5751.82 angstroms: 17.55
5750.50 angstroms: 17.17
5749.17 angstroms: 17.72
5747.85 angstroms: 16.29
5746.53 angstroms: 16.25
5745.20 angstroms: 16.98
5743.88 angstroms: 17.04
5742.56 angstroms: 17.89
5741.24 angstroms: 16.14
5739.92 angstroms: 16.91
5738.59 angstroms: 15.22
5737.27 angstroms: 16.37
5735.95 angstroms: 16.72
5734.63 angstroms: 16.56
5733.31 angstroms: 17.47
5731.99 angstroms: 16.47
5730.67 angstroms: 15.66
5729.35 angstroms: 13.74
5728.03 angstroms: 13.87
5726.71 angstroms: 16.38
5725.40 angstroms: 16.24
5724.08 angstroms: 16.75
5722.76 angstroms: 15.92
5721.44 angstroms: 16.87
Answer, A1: 1.10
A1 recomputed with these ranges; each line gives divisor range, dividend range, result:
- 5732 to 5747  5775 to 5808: 1.01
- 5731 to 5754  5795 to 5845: 1.03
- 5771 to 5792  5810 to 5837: 1.06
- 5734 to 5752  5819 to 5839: 1.07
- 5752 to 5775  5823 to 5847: 1.06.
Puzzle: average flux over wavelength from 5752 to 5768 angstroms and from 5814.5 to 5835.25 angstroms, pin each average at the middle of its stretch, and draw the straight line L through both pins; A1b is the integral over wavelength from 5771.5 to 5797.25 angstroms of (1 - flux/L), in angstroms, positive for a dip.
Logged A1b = 0.8 angstroms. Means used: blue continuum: 16.8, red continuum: 17.3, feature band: 16.5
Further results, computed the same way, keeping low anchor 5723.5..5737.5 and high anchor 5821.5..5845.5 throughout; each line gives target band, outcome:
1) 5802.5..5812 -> 0.7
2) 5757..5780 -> 0.5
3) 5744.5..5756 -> -0.6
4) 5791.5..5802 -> -0.4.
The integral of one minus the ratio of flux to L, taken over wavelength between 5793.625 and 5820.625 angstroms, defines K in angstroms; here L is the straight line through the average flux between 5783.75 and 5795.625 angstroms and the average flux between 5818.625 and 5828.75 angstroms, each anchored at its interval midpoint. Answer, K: 1.1 angstroms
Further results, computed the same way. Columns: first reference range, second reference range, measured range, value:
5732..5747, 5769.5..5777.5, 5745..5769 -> -0.83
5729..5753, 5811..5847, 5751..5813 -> 1.10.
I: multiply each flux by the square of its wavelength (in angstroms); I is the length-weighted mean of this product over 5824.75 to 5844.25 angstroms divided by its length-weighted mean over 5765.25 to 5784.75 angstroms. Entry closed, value 1.09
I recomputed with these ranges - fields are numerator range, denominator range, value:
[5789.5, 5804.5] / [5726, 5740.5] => 1.09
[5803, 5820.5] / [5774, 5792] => 1.01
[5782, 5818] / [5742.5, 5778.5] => 1.02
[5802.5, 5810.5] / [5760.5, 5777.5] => 1.01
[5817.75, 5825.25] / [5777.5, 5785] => 1.12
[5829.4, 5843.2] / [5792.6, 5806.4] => 1.02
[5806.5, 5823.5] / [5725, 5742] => 1.07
